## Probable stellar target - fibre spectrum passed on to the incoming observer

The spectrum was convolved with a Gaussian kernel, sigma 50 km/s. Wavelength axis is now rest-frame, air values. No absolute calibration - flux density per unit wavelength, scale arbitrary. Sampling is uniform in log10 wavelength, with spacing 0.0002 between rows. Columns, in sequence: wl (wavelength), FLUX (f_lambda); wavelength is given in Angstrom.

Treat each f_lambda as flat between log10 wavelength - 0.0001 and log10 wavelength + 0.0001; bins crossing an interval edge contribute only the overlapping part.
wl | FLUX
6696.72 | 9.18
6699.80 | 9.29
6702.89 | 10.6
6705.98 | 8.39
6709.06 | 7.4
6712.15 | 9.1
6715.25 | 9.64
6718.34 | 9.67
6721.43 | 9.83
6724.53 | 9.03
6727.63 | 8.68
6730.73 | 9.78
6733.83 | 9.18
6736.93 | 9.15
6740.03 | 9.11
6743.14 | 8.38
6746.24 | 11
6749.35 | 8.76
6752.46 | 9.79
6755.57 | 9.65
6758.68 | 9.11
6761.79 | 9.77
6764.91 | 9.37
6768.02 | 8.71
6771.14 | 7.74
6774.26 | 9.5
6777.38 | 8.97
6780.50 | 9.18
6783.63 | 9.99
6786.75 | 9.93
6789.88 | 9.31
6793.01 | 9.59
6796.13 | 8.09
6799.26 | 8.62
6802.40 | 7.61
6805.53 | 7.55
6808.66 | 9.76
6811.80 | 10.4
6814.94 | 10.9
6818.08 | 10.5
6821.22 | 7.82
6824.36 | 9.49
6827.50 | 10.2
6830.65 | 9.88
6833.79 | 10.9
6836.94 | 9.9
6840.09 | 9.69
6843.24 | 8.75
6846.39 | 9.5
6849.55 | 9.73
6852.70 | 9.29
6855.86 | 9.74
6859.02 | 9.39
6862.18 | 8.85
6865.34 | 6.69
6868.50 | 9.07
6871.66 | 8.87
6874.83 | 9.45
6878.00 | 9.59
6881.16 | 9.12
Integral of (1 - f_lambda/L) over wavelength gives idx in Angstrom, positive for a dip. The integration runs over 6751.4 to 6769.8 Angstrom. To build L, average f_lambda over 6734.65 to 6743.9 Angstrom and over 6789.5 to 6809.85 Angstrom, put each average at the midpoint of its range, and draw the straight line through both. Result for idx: -1.1 Angstrom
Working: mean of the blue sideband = 8.95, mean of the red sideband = 8.59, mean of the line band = 9.37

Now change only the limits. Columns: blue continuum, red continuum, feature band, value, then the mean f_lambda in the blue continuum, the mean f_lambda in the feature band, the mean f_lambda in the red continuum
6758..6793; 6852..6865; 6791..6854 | -1.82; 9.25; 9.41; 9.06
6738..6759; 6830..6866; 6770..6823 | 1.44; 9.41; 9.16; 9.41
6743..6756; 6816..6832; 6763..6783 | 1.35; 9.63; 8.97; 9.62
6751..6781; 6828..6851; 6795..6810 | 1.85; 9.18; 8.31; 9.78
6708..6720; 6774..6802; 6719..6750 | -0.87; 9.02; 9.32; 9.16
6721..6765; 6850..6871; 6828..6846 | -1.68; 9.36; 9.83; 8.89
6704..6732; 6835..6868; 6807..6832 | -1.95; 9.07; 9.86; 9.17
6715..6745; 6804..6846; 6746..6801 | 1.19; 9.25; 9.23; 9.67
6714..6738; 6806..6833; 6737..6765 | 0.18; 9.37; 9.43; 9.81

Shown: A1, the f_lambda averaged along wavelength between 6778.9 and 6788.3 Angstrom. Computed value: 9.7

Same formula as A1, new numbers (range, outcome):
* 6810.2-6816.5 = 10.6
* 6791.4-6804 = 8.48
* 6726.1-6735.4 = 9.22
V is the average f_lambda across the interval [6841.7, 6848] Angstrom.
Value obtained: 9.12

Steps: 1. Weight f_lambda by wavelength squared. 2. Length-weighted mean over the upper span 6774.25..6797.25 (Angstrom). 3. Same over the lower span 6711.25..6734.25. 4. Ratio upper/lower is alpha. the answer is 1.0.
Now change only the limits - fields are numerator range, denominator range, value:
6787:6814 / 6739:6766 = 0.96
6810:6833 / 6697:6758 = 1.10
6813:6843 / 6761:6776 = 1.12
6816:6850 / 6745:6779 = 1.06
